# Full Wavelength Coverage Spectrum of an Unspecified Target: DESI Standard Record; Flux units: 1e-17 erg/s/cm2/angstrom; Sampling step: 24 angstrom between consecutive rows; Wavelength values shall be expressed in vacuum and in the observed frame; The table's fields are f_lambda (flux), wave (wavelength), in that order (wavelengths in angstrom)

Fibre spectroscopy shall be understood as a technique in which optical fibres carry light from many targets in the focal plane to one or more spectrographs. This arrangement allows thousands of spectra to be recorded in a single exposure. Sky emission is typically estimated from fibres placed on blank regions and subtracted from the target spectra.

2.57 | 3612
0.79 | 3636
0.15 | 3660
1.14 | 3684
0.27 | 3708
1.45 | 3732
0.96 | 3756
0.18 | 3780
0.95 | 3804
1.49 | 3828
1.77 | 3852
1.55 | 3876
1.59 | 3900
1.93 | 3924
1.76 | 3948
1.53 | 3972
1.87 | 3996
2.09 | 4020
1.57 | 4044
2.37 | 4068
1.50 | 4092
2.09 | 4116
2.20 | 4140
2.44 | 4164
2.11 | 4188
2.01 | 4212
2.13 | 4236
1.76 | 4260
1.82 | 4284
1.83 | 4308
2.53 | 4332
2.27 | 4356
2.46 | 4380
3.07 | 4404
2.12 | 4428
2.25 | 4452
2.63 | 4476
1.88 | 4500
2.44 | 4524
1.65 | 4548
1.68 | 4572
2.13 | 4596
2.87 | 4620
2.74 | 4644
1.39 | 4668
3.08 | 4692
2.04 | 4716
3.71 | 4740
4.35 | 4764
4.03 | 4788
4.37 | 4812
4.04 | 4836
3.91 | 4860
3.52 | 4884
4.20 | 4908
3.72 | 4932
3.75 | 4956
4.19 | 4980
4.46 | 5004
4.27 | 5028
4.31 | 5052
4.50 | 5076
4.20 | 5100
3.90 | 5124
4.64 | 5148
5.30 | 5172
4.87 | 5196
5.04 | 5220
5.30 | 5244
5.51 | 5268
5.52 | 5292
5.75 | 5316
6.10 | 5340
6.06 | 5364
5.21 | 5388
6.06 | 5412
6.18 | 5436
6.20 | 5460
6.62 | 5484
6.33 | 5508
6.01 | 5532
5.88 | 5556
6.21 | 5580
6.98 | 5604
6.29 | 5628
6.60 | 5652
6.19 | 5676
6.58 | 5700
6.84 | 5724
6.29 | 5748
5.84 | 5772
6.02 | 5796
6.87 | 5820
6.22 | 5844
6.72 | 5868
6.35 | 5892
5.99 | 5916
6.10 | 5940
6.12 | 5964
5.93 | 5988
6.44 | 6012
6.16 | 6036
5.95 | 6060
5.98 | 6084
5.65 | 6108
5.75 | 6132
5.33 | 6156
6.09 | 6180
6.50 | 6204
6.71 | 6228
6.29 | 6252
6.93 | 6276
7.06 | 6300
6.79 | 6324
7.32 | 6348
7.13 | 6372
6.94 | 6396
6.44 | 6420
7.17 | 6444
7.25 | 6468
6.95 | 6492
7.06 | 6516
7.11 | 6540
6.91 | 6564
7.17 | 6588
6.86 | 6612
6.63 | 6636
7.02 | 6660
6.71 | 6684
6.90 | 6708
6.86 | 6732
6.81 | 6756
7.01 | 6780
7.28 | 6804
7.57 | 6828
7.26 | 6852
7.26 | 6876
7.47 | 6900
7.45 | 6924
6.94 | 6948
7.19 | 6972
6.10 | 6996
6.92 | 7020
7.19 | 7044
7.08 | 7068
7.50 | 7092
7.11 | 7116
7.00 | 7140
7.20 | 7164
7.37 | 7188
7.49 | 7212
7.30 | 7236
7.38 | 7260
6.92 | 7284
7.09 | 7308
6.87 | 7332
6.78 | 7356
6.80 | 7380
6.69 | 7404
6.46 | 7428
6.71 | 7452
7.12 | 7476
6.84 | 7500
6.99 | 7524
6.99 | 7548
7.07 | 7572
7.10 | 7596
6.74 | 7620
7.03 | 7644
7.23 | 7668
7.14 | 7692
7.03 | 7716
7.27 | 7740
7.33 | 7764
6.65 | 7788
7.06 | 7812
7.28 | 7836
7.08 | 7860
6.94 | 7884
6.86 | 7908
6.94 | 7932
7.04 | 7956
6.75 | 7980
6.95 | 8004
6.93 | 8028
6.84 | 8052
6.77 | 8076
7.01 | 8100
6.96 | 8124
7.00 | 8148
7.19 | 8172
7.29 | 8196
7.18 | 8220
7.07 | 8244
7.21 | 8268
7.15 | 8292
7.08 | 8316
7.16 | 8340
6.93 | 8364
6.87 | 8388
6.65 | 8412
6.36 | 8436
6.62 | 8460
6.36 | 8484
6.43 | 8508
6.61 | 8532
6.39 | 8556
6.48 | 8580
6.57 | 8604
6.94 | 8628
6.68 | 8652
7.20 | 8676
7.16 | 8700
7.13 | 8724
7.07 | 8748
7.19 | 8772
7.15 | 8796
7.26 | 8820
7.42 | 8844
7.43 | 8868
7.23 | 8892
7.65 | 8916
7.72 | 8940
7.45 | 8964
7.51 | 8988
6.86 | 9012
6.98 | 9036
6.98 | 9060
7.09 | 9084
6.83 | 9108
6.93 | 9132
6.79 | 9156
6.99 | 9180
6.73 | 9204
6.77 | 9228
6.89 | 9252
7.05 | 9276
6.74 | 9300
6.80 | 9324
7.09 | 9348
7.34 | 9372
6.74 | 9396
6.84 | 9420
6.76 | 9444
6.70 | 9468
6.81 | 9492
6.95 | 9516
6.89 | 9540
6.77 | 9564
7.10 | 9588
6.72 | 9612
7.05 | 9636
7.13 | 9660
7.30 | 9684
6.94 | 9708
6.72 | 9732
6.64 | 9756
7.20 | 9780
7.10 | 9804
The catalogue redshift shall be 0.19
